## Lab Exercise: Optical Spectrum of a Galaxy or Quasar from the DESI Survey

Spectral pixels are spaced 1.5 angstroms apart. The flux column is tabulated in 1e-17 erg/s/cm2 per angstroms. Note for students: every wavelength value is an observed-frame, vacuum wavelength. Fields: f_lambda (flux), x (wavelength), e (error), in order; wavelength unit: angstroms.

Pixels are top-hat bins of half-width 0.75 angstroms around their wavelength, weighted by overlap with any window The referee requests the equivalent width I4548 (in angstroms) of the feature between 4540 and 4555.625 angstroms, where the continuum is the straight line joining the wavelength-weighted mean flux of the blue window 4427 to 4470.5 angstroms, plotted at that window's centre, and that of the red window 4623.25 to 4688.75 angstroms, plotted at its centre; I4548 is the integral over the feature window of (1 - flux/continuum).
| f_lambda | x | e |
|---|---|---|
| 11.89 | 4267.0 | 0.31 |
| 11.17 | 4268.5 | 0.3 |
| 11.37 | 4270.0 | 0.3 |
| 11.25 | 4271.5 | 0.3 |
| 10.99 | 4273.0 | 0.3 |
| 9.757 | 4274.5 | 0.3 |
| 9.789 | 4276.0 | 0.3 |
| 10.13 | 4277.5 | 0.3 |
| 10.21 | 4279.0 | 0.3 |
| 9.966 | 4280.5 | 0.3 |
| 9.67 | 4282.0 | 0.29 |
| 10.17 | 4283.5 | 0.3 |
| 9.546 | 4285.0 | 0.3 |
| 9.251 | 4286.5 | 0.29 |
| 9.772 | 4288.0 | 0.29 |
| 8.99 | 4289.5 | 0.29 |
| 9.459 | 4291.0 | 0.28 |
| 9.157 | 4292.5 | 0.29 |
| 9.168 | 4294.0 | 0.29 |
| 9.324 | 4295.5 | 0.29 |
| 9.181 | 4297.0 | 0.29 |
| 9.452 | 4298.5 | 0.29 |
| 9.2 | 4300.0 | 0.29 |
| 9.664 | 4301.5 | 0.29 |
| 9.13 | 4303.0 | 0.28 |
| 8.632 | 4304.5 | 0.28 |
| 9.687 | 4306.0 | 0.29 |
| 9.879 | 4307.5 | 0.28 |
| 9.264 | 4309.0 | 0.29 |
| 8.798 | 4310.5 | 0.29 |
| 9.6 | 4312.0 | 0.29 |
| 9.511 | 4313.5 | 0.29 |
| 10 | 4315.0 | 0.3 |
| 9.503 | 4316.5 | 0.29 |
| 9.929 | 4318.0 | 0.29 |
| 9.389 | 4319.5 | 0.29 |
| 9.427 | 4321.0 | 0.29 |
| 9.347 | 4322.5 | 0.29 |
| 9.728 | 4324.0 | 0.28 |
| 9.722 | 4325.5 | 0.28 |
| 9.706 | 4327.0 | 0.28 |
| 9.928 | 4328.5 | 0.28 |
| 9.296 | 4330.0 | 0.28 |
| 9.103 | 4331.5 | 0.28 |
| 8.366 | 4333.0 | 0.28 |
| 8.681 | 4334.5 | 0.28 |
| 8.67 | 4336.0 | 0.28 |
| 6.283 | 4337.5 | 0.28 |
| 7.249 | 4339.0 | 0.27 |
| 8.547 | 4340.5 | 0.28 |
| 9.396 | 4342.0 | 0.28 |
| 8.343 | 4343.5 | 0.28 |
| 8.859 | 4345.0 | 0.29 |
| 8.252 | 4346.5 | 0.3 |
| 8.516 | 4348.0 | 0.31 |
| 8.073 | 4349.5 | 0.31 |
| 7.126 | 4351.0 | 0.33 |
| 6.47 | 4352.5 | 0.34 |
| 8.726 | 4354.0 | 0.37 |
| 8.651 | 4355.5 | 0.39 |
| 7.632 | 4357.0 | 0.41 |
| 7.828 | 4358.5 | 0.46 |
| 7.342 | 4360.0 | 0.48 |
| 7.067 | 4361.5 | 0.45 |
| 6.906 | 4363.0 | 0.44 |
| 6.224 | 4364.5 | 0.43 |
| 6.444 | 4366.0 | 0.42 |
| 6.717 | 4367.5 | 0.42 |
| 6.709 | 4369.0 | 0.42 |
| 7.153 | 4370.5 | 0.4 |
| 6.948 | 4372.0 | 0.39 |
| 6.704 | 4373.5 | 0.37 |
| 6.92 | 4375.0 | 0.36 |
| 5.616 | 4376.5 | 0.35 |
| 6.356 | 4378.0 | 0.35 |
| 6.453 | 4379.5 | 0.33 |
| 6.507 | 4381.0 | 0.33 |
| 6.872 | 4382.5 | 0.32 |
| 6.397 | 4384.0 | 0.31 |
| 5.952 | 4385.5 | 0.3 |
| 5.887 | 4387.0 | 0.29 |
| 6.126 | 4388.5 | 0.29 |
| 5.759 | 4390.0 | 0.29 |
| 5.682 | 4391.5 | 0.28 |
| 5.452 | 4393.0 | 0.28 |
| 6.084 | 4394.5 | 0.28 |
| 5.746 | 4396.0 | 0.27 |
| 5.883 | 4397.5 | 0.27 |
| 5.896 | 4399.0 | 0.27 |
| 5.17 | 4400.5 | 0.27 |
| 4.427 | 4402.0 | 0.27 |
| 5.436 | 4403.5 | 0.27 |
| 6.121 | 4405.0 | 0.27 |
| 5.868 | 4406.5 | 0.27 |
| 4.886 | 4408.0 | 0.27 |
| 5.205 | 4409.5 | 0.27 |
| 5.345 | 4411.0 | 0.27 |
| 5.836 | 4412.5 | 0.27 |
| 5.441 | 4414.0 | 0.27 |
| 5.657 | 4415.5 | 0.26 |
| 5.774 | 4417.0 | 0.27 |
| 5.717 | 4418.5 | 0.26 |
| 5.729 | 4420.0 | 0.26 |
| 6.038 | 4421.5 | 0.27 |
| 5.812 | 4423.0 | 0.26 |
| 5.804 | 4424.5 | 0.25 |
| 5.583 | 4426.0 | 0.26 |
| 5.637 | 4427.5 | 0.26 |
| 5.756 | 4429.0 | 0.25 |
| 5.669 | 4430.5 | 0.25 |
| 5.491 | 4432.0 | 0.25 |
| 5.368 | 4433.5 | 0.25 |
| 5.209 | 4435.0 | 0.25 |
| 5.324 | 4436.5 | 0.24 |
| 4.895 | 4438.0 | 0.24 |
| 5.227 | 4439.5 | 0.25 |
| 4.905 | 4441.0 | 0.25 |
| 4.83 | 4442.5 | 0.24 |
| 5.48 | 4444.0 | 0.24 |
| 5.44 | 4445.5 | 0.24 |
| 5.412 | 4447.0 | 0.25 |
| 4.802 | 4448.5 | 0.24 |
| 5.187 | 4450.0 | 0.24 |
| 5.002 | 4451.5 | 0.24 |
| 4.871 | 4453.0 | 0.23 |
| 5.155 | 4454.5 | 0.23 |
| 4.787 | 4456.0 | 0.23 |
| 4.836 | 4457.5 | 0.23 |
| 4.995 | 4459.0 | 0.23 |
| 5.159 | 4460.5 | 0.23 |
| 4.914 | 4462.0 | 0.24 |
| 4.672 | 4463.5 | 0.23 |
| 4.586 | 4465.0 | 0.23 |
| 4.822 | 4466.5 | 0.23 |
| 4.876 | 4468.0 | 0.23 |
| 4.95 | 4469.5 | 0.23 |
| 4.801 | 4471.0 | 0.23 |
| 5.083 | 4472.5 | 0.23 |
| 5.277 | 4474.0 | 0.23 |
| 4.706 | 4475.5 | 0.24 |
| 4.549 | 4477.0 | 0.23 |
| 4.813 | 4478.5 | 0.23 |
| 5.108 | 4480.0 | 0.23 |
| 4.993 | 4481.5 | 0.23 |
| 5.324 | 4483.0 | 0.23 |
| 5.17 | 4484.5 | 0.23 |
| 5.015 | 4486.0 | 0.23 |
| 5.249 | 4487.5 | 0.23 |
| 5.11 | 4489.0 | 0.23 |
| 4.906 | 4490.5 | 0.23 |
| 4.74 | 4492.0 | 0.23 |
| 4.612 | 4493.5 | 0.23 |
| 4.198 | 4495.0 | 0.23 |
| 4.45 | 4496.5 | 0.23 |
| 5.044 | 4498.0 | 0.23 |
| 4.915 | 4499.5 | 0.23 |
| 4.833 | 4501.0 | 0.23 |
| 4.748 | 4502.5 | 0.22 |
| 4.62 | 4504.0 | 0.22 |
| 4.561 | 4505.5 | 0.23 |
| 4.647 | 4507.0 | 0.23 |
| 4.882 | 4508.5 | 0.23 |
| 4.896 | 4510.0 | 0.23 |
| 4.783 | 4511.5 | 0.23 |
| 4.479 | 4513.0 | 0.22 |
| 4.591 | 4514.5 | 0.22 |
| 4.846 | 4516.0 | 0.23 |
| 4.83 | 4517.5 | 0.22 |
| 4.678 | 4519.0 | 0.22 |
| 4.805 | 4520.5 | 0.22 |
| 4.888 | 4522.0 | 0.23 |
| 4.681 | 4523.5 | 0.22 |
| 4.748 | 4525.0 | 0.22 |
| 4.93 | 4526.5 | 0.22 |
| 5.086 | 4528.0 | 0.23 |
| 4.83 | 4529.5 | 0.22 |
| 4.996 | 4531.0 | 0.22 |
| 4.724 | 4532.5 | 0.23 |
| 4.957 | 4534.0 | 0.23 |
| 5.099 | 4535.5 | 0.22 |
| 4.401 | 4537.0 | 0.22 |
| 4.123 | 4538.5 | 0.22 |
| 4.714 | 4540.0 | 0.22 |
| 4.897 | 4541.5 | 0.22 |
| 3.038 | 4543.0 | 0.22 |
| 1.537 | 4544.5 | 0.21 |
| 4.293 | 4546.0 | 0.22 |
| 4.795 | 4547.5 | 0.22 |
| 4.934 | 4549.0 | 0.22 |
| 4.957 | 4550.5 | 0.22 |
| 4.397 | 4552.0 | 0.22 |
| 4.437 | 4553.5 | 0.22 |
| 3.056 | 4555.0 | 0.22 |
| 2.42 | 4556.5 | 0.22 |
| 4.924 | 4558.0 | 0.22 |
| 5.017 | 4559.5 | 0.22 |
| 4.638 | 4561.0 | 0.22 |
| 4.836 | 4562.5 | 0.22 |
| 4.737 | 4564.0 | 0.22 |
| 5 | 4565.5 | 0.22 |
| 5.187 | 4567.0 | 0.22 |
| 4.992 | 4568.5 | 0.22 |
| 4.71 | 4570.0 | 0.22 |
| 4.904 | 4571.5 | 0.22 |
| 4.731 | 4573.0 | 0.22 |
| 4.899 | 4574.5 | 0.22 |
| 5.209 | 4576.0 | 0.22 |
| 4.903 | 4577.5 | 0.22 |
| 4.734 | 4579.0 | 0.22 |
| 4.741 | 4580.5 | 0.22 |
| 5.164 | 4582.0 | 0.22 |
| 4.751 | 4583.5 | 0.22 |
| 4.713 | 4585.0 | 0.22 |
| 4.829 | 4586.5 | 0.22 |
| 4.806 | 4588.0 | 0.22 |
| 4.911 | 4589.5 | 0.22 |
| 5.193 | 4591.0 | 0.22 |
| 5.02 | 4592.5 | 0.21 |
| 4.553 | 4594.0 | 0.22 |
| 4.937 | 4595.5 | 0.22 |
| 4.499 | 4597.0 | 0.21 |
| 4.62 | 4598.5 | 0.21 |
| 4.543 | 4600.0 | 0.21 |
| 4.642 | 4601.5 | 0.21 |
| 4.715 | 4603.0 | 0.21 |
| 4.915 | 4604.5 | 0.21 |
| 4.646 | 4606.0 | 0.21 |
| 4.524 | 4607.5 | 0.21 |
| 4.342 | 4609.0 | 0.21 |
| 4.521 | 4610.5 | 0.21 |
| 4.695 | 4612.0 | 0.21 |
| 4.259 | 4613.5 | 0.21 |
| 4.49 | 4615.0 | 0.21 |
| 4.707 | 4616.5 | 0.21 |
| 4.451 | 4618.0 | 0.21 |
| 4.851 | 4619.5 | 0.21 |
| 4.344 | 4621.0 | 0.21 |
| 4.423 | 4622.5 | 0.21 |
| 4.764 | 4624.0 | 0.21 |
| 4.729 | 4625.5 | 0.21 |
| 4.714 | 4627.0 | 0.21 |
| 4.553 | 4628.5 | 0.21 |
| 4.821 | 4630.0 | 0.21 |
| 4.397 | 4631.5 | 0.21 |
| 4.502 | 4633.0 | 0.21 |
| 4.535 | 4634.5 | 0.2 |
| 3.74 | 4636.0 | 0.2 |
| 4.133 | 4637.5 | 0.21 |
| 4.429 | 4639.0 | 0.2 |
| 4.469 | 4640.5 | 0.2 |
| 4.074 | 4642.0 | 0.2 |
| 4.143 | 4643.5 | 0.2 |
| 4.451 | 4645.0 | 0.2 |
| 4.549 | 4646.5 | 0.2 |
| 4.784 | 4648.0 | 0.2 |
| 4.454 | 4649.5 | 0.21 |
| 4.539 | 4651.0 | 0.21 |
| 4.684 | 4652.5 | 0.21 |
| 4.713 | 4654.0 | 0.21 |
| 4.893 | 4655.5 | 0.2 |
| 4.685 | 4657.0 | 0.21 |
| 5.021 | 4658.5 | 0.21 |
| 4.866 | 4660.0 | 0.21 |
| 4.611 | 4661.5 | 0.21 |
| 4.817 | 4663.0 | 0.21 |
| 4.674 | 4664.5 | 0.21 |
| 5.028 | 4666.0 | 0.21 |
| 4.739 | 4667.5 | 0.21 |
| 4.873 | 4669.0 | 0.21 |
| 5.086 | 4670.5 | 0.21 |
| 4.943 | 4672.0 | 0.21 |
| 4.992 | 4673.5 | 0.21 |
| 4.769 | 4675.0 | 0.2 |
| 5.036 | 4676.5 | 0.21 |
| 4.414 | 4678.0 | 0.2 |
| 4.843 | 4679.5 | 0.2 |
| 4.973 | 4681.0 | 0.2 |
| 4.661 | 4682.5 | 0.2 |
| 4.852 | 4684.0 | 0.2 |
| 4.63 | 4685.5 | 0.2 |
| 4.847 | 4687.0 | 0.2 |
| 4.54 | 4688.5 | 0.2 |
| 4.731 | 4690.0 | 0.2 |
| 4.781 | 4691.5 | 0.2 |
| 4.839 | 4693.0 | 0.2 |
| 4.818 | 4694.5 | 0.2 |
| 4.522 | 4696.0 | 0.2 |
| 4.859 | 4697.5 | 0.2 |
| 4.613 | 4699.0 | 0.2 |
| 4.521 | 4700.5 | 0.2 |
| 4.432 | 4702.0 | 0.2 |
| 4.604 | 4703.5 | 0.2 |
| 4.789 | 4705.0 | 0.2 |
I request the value 2.61 angstroms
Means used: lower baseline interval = 5.11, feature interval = 4.07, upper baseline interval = 4.66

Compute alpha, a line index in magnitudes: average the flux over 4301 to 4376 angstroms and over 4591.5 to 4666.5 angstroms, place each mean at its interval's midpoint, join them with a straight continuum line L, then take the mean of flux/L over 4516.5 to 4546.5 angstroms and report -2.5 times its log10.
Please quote 0.28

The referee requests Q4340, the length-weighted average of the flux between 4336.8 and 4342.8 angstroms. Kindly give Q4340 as 7.89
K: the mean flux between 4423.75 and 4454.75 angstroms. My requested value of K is 5.29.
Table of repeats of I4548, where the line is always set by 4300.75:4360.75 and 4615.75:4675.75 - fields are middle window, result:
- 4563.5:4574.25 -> 1.42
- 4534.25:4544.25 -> 2.94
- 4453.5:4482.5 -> 8.64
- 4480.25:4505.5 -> 6.79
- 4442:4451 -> 2.57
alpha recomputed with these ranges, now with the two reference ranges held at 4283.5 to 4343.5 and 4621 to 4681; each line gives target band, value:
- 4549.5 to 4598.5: 0.20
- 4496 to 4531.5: 0.33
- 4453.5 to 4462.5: 0.41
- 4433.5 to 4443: 0.42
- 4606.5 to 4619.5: 0.14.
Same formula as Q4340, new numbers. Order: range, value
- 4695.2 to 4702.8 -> 4.59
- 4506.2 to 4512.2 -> 4.8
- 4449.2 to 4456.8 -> 5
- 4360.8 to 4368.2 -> 6.67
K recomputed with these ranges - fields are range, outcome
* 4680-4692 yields 4.75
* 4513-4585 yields 4.61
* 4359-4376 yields 6.83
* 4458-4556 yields 4.7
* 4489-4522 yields 4.73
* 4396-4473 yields 5.29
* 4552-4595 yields 4.71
